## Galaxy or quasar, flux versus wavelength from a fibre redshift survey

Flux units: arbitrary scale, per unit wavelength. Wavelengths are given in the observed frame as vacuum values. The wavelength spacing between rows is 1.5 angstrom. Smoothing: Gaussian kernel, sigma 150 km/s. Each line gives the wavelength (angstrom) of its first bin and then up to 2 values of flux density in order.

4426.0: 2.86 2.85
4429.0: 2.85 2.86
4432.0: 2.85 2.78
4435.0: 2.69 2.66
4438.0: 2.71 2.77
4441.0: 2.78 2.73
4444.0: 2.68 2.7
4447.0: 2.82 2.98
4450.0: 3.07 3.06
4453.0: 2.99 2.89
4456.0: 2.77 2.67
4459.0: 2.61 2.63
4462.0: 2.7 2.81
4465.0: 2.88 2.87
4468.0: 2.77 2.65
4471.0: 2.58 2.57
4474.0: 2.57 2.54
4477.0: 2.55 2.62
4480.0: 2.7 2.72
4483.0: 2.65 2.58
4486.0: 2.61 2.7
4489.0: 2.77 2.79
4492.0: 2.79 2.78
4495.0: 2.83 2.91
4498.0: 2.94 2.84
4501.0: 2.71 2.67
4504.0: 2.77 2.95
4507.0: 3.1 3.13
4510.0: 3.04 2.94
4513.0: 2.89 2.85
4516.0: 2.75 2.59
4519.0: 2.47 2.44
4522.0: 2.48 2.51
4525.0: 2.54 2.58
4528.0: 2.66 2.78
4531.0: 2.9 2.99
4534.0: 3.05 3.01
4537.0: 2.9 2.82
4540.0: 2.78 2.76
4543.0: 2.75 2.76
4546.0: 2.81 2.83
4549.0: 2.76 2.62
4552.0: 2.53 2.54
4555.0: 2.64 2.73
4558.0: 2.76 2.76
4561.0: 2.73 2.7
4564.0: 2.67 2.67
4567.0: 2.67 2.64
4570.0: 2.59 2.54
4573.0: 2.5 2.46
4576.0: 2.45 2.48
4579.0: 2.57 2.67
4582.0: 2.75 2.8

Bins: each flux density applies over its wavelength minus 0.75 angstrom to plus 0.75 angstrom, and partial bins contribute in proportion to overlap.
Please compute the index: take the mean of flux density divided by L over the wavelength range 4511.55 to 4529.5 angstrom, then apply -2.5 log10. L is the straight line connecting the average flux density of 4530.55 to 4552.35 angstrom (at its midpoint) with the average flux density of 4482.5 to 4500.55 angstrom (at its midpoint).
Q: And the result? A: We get 0.07 mag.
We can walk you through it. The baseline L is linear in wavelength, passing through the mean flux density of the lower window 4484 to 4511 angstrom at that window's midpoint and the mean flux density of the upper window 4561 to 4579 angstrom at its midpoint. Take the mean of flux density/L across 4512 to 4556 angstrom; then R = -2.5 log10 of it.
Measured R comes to -0.01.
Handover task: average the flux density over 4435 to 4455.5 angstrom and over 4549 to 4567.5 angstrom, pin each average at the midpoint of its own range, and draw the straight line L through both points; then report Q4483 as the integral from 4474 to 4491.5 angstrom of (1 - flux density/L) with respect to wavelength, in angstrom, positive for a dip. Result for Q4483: 0.76 angstrom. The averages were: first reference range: 2.83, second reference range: 2.67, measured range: 2.66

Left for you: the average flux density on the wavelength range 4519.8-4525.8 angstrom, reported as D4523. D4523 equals 2.49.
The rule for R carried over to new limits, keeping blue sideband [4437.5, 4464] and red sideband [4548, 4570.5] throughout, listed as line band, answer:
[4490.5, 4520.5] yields -0.037 mag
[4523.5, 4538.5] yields -0.041 mag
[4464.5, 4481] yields 0.045 mag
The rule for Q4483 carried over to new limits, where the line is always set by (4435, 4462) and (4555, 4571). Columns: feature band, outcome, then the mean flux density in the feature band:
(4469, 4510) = 0.1 angstrom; 2.75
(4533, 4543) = -0.6 angstrom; 2.88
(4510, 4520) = -0.1 angstrom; 2.76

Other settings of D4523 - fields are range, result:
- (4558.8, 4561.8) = 2.74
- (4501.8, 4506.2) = 2.8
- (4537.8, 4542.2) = 2.79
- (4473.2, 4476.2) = 2.56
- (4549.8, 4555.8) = 2.58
